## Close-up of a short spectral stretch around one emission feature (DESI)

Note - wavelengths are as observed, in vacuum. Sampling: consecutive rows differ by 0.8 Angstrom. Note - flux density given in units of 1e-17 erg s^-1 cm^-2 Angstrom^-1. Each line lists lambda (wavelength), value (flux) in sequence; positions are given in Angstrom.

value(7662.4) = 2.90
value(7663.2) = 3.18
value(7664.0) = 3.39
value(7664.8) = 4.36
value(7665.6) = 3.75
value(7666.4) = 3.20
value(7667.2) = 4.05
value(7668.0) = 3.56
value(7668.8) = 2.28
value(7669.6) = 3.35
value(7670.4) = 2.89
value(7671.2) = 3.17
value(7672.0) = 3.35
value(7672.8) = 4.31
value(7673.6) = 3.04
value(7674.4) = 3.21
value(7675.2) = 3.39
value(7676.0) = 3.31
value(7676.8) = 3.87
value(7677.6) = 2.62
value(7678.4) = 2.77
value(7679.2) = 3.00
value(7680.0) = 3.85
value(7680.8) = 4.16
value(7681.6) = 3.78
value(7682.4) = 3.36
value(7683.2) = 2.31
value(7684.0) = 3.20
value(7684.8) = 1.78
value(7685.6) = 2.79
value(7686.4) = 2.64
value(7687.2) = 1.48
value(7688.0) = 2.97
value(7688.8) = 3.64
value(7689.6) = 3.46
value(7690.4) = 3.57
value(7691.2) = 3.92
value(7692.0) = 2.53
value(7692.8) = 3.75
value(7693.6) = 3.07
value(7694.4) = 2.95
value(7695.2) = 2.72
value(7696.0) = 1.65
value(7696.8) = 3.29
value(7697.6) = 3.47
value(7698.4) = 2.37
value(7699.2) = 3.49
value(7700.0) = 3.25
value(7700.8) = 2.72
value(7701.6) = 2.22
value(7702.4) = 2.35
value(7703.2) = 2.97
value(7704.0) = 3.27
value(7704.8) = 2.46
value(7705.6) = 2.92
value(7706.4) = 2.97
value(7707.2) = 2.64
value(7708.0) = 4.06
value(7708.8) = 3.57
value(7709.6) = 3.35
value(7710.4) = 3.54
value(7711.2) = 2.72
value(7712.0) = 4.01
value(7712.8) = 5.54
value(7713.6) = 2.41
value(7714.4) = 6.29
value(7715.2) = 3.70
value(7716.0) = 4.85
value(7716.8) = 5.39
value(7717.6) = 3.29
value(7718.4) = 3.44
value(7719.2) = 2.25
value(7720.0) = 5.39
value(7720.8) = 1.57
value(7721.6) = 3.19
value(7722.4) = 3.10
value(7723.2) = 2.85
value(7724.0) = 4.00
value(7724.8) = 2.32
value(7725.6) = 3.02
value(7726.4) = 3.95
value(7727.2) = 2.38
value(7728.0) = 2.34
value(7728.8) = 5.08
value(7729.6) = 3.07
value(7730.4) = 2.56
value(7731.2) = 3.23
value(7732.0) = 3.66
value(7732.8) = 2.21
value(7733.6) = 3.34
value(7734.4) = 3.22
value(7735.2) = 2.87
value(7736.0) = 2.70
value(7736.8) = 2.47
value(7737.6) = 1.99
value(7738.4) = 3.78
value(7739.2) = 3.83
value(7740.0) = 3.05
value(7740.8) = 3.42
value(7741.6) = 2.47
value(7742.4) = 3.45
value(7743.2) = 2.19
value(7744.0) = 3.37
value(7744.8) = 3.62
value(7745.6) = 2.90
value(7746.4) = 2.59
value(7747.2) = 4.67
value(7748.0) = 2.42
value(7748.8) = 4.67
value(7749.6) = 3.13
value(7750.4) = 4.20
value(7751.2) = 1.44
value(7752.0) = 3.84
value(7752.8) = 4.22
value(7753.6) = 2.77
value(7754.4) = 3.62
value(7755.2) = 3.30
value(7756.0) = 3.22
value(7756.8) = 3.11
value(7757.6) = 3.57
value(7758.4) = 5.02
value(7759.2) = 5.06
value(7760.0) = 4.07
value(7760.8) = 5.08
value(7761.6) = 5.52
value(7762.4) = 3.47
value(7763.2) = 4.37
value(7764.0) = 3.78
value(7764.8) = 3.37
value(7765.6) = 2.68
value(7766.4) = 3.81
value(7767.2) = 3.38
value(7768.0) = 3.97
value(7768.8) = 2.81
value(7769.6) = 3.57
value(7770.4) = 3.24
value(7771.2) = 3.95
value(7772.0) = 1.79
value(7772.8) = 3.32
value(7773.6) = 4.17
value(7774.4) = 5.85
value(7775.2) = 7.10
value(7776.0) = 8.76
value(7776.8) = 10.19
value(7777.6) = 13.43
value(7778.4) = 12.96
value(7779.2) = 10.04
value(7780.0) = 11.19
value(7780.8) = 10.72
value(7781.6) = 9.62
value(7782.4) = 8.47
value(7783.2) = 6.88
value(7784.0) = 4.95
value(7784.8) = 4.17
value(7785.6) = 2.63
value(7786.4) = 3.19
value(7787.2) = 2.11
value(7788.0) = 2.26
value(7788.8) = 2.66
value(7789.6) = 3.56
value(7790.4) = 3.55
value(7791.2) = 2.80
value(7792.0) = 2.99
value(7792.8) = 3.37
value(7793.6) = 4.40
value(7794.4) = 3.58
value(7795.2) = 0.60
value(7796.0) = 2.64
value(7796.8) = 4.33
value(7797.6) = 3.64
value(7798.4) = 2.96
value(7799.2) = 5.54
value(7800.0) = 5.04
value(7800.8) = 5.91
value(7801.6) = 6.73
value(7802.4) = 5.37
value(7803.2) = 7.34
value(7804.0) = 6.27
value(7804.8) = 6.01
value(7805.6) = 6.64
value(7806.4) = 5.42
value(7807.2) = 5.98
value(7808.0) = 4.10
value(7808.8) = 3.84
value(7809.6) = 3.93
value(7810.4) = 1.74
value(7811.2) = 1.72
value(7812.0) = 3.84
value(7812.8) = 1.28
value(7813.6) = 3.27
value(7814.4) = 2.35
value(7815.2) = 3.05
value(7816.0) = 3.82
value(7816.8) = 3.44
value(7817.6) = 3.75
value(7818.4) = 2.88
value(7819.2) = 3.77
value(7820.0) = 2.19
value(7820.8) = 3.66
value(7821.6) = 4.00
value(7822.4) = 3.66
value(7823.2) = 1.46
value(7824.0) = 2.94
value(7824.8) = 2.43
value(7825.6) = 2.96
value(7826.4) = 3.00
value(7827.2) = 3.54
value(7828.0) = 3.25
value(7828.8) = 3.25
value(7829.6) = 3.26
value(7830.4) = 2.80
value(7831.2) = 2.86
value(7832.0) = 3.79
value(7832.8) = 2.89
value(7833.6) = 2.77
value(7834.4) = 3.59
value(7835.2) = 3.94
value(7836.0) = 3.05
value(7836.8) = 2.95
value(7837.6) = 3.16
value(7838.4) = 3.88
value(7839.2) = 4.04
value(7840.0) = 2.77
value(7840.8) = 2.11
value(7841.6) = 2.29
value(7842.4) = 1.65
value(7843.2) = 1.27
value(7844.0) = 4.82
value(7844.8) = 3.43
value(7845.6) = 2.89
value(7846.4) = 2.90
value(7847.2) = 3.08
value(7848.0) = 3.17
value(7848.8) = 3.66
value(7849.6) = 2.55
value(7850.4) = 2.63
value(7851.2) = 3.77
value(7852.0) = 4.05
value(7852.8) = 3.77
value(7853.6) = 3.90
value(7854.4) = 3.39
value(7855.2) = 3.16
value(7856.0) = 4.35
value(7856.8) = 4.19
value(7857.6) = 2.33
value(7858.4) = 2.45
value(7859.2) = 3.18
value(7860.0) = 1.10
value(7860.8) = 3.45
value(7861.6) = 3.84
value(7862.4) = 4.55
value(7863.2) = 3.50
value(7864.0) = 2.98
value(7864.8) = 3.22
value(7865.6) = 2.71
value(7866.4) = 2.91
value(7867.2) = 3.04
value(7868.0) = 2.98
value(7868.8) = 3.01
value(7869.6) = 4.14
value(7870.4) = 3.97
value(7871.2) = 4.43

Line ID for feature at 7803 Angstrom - [N II]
